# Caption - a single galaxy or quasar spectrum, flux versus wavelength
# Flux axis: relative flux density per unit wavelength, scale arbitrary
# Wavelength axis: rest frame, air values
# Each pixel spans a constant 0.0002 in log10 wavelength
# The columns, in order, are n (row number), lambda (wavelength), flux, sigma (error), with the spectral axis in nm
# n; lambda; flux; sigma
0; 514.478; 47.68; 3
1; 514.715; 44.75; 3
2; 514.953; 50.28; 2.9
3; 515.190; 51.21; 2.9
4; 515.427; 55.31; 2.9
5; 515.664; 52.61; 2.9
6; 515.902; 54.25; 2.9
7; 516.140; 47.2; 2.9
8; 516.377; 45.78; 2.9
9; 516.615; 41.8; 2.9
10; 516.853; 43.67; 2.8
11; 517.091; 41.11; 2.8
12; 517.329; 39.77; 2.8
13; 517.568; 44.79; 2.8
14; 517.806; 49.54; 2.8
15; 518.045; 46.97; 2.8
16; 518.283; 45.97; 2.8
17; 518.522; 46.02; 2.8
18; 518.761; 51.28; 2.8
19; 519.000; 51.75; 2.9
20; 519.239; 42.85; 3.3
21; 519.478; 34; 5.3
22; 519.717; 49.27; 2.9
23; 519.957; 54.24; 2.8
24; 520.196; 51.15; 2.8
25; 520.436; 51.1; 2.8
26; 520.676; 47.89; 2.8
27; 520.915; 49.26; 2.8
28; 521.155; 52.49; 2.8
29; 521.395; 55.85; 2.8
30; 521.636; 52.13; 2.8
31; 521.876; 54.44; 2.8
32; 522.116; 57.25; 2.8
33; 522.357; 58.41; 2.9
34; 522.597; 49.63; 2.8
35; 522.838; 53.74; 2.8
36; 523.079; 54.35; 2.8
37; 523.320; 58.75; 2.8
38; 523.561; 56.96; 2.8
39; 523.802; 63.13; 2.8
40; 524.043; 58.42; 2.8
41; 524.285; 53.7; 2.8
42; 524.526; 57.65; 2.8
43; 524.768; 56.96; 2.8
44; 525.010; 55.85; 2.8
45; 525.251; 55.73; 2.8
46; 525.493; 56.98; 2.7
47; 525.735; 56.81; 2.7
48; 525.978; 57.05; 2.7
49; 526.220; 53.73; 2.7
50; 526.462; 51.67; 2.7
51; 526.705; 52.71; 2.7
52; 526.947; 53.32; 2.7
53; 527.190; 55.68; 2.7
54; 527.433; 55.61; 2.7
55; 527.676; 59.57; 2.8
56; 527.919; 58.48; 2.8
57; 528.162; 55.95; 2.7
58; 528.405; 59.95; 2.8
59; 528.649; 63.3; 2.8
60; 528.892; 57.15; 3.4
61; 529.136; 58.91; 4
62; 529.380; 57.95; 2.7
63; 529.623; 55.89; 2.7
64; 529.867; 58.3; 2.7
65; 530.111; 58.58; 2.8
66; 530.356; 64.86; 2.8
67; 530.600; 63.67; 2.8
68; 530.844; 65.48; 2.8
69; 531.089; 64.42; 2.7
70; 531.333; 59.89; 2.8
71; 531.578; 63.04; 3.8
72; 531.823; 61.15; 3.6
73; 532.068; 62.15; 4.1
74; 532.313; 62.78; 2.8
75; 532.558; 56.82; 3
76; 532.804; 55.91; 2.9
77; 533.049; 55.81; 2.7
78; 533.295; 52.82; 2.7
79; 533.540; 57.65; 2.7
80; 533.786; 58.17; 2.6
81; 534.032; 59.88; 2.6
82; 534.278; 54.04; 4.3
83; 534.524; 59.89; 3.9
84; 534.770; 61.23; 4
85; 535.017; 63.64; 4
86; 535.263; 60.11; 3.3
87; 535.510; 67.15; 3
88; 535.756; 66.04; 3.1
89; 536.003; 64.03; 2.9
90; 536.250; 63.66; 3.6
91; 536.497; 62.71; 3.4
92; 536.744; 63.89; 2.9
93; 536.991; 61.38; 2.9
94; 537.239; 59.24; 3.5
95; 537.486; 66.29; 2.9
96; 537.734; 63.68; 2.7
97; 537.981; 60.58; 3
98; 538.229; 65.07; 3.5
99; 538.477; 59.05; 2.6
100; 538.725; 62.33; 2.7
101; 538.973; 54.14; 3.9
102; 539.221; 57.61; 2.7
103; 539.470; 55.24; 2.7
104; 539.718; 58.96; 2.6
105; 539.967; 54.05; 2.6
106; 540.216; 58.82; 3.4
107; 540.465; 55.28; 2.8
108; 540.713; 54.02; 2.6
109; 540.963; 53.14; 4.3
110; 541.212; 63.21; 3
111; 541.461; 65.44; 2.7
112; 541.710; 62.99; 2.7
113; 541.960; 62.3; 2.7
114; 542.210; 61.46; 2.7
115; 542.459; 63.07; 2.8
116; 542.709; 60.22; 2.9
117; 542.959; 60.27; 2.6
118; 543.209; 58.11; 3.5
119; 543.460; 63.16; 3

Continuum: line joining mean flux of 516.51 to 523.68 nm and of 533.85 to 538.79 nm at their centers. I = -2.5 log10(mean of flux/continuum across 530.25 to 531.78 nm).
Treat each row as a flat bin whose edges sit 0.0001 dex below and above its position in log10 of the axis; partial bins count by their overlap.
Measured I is -0.097 mag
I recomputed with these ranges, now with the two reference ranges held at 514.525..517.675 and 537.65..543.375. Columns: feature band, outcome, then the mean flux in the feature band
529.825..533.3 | -0.11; 60.7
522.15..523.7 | -0.10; 55.5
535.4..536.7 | -0.13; 64.7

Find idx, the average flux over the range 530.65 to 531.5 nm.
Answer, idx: 63.3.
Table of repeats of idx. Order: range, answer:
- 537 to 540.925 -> 58.9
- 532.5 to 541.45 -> 59.7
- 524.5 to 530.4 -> 57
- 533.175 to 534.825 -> 57.6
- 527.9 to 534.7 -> 59.4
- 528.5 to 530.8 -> 60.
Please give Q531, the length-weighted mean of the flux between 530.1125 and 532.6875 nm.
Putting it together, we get 62.2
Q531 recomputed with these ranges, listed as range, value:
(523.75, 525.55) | 57.1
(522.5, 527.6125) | 55.7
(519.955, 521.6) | 51.5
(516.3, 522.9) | 48.6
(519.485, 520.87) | 49.3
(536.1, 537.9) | 62.9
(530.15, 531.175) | 64.1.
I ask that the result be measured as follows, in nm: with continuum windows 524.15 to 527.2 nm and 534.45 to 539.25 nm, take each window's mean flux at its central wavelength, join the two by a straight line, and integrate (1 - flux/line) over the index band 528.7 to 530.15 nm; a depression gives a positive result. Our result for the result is -0.01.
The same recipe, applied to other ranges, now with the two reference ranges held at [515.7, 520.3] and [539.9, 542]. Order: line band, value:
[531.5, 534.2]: -0.206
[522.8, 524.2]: -0.233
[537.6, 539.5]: -0.082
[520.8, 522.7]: -0.205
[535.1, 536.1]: -0.150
